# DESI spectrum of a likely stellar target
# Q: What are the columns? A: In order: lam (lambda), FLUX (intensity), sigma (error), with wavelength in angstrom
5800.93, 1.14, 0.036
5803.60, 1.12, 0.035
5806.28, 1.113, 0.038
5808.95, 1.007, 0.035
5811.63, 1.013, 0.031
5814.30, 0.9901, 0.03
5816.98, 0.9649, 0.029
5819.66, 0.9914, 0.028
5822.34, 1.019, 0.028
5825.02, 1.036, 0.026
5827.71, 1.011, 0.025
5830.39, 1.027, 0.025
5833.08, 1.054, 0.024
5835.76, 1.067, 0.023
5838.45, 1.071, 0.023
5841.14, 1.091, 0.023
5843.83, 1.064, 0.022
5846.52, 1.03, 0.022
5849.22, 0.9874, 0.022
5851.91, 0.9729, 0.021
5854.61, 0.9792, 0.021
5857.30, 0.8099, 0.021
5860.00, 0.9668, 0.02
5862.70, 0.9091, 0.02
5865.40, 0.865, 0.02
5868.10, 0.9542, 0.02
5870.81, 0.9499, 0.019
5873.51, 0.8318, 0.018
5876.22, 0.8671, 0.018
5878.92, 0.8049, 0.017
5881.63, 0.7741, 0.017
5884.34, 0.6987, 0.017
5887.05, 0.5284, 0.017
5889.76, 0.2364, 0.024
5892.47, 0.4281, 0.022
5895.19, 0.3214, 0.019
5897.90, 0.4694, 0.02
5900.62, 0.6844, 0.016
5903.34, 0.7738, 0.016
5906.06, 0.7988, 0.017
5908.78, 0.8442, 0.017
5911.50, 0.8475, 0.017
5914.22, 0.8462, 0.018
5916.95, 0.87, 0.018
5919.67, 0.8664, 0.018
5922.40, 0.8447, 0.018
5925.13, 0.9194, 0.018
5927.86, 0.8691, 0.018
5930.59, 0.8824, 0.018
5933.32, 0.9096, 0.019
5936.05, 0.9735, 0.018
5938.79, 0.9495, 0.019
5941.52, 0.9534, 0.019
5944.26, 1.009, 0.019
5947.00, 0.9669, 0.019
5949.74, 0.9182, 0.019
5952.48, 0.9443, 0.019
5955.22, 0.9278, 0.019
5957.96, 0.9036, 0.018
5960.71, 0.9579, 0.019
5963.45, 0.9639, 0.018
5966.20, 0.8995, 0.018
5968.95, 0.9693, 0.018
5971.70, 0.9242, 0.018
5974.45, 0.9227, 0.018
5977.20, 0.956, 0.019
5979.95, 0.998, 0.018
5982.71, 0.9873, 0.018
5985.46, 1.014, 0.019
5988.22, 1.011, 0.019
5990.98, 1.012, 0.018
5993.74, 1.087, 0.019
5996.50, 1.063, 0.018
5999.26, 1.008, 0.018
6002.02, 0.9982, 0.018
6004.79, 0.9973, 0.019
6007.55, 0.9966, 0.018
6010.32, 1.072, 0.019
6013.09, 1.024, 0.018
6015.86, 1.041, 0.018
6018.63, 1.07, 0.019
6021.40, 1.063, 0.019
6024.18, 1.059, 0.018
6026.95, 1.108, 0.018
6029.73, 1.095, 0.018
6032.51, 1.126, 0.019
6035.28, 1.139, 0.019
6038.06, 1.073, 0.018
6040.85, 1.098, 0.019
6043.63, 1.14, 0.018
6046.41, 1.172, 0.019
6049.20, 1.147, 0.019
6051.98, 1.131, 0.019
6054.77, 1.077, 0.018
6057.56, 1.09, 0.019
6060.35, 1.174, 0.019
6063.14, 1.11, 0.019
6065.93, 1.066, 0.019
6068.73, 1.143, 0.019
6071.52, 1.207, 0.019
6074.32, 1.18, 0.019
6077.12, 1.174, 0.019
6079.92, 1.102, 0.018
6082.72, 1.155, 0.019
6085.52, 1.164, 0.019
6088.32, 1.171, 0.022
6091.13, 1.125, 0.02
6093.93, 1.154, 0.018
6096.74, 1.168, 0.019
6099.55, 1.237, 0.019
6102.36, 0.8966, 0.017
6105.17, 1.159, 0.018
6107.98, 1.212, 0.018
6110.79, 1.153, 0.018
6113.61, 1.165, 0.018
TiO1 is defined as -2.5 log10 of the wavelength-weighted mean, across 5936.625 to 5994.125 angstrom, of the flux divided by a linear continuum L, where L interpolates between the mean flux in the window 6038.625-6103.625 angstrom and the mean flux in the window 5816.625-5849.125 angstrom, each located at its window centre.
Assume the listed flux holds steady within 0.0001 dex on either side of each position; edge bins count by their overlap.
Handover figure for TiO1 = 0.13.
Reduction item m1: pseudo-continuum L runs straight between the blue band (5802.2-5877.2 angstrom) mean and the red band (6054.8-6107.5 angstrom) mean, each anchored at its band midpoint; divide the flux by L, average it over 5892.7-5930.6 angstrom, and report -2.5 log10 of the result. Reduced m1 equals 0.34 mag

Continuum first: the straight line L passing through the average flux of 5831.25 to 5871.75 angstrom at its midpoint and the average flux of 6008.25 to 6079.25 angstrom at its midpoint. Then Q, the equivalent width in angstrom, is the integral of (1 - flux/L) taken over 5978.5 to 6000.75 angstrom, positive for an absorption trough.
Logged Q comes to 1.1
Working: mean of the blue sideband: 0.985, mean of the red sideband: 1.11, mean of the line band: 1.02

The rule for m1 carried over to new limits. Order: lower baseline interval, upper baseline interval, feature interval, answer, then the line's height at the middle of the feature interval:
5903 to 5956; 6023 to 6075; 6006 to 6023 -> 0.01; 1.06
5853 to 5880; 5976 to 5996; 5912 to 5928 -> 0.10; 0.948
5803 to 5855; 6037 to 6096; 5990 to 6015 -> 0.08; 1.11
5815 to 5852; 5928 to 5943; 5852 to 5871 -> 0.09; 1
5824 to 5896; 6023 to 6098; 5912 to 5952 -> 0.06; 0.962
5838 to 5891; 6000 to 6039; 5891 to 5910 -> 0.43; 0.912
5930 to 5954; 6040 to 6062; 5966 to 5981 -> 0.06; 1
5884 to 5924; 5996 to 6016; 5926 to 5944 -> -0.19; 0.778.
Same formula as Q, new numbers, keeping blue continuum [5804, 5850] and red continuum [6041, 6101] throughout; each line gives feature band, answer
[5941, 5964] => 3.0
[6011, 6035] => 1.0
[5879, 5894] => 7.2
